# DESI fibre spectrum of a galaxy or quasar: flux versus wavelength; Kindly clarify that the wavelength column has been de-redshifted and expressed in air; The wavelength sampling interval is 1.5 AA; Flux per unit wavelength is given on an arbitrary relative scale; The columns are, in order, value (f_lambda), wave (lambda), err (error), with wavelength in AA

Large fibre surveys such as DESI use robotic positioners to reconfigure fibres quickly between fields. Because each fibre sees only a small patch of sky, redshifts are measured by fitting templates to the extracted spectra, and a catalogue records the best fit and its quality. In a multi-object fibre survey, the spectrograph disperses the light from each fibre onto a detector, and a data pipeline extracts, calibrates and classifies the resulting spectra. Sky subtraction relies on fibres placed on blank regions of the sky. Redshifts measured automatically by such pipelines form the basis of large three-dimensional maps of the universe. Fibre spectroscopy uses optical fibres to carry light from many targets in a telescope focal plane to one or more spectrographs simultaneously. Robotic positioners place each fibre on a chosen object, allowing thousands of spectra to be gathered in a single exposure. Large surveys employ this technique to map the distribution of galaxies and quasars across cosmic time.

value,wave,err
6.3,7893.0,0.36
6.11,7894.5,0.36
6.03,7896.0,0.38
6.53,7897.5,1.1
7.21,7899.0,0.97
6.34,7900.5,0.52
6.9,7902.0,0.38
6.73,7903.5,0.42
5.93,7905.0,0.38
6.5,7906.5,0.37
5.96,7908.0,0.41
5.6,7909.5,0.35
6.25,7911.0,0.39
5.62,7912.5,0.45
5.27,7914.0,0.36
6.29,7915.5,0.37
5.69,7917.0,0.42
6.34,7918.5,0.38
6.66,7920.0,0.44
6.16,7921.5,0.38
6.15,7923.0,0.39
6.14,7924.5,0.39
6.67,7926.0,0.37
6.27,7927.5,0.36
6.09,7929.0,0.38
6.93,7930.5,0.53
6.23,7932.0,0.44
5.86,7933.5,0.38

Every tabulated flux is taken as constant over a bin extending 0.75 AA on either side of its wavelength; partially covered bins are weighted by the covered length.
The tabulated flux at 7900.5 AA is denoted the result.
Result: 6.34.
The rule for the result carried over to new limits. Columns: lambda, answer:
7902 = 6.9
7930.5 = 6.93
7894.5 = 6.11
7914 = 5.27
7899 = 7.21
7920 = 6.66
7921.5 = 6.16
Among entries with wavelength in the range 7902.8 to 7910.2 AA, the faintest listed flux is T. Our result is 5.6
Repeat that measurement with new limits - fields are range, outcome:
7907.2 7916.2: 5.27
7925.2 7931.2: 6.09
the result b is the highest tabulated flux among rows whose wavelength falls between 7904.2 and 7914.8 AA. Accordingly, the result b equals 6.5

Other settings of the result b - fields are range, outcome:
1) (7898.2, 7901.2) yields 7.21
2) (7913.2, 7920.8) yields 6.66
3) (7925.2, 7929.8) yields 6.67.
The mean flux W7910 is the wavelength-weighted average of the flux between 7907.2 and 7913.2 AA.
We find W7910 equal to 5.86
